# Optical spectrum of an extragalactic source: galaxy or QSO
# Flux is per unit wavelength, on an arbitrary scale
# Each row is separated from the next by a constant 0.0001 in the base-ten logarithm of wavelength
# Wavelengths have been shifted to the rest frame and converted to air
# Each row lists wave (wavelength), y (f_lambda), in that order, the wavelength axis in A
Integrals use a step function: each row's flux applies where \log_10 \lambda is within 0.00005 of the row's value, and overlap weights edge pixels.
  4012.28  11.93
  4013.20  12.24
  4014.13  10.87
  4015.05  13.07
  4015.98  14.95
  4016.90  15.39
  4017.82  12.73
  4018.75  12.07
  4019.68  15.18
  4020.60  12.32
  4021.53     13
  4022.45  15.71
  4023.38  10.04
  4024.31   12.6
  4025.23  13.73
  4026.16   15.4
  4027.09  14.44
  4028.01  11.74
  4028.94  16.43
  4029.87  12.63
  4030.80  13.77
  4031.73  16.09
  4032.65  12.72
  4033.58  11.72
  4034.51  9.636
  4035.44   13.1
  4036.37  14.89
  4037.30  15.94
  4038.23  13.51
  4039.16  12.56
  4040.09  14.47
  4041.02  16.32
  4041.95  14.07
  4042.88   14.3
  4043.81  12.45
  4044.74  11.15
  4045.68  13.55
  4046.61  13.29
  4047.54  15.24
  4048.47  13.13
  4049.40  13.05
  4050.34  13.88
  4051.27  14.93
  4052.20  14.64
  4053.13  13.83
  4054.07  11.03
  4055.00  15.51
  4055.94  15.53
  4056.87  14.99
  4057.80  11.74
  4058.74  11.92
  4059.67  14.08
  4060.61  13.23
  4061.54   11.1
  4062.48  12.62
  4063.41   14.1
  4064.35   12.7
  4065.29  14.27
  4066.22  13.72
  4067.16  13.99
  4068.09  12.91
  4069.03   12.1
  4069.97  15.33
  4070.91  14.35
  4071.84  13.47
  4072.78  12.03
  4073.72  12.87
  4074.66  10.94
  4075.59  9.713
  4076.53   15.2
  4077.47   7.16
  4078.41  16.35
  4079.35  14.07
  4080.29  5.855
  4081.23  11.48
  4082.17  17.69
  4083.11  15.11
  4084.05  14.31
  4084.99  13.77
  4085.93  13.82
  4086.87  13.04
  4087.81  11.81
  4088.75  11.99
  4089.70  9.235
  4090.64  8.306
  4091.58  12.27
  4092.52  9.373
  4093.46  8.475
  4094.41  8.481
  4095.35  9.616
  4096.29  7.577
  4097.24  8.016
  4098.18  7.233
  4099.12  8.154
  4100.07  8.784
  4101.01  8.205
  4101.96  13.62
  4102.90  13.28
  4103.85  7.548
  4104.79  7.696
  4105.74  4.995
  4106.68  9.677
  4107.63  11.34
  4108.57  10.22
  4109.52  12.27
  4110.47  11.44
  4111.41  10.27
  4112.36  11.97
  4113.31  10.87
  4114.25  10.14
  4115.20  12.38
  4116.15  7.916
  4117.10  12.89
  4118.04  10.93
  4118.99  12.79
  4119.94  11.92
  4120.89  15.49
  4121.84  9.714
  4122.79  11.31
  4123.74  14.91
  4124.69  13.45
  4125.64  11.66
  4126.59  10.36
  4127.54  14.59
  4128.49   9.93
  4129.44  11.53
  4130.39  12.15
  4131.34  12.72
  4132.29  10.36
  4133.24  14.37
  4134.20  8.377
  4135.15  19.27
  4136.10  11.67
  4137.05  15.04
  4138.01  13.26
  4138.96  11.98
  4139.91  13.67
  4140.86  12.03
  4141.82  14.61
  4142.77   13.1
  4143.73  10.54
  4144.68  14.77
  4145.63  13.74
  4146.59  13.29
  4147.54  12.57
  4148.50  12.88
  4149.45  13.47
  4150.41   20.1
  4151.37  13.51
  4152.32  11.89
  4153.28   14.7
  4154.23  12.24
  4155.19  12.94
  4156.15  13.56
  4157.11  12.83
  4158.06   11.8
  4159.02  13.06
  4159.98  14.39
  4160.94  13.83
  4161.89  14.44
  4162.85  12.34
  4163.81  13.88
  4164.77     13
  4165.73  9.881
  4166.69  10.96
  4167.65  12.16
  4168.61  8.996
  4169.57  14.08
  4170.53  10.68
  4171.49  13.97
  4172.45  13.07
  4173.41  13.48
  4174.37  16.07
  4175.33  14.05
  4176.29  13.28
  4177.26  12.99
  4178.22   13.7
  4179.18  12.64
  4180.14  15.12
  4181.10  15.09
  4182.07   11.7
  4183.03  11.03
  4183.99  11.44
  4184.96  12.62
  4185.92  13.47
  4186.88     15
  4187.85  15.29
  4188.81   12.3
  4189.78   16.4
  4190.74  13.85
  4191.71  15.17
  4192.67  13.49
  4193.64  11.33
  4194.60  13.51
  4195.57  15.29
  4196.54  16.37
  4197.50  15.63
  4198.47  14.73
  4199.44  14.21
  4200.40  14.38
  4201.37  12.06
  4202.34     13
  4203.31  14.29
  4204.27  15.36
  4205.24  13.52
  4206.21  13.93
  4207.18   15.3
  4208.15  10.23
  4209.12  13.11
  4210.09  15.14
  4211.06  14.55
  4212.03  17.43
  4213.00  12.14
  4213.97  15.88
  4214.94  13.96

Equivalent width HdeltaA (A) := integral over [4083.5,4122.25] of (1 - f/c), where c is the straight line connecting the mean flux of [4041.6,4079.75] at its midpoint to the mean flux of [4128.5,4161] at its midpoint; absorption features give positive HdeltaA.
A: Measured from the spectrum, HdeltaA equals 7.9 A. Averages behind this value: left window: 13.3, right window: 13.2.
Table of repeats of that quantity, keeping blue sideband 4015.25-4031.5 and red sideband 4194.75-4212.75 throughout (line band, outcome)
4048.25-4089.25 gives 2.0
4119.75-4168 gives 3.9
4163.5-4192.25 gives 2.1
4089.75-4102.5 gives 4.4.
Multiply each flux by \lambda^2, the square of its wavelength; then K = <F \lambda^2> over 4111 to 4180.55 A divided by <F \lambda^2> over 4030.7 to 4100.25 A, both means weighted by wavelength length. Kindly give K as 1.06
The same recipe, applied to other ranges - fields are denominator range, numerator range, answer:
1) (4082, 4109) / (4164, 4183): 1.29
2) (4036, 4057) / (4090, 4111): 0.69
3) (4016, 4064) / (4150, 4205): 1.06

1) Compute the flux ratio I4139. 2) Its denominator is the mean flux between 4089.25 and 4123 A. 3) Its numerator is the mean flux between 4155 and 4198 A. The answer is 1.32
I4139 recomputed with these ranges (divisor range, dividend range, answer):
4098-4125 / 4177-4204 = 1.28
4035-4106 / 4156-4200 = 1.09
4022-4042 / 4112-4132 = 0.87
